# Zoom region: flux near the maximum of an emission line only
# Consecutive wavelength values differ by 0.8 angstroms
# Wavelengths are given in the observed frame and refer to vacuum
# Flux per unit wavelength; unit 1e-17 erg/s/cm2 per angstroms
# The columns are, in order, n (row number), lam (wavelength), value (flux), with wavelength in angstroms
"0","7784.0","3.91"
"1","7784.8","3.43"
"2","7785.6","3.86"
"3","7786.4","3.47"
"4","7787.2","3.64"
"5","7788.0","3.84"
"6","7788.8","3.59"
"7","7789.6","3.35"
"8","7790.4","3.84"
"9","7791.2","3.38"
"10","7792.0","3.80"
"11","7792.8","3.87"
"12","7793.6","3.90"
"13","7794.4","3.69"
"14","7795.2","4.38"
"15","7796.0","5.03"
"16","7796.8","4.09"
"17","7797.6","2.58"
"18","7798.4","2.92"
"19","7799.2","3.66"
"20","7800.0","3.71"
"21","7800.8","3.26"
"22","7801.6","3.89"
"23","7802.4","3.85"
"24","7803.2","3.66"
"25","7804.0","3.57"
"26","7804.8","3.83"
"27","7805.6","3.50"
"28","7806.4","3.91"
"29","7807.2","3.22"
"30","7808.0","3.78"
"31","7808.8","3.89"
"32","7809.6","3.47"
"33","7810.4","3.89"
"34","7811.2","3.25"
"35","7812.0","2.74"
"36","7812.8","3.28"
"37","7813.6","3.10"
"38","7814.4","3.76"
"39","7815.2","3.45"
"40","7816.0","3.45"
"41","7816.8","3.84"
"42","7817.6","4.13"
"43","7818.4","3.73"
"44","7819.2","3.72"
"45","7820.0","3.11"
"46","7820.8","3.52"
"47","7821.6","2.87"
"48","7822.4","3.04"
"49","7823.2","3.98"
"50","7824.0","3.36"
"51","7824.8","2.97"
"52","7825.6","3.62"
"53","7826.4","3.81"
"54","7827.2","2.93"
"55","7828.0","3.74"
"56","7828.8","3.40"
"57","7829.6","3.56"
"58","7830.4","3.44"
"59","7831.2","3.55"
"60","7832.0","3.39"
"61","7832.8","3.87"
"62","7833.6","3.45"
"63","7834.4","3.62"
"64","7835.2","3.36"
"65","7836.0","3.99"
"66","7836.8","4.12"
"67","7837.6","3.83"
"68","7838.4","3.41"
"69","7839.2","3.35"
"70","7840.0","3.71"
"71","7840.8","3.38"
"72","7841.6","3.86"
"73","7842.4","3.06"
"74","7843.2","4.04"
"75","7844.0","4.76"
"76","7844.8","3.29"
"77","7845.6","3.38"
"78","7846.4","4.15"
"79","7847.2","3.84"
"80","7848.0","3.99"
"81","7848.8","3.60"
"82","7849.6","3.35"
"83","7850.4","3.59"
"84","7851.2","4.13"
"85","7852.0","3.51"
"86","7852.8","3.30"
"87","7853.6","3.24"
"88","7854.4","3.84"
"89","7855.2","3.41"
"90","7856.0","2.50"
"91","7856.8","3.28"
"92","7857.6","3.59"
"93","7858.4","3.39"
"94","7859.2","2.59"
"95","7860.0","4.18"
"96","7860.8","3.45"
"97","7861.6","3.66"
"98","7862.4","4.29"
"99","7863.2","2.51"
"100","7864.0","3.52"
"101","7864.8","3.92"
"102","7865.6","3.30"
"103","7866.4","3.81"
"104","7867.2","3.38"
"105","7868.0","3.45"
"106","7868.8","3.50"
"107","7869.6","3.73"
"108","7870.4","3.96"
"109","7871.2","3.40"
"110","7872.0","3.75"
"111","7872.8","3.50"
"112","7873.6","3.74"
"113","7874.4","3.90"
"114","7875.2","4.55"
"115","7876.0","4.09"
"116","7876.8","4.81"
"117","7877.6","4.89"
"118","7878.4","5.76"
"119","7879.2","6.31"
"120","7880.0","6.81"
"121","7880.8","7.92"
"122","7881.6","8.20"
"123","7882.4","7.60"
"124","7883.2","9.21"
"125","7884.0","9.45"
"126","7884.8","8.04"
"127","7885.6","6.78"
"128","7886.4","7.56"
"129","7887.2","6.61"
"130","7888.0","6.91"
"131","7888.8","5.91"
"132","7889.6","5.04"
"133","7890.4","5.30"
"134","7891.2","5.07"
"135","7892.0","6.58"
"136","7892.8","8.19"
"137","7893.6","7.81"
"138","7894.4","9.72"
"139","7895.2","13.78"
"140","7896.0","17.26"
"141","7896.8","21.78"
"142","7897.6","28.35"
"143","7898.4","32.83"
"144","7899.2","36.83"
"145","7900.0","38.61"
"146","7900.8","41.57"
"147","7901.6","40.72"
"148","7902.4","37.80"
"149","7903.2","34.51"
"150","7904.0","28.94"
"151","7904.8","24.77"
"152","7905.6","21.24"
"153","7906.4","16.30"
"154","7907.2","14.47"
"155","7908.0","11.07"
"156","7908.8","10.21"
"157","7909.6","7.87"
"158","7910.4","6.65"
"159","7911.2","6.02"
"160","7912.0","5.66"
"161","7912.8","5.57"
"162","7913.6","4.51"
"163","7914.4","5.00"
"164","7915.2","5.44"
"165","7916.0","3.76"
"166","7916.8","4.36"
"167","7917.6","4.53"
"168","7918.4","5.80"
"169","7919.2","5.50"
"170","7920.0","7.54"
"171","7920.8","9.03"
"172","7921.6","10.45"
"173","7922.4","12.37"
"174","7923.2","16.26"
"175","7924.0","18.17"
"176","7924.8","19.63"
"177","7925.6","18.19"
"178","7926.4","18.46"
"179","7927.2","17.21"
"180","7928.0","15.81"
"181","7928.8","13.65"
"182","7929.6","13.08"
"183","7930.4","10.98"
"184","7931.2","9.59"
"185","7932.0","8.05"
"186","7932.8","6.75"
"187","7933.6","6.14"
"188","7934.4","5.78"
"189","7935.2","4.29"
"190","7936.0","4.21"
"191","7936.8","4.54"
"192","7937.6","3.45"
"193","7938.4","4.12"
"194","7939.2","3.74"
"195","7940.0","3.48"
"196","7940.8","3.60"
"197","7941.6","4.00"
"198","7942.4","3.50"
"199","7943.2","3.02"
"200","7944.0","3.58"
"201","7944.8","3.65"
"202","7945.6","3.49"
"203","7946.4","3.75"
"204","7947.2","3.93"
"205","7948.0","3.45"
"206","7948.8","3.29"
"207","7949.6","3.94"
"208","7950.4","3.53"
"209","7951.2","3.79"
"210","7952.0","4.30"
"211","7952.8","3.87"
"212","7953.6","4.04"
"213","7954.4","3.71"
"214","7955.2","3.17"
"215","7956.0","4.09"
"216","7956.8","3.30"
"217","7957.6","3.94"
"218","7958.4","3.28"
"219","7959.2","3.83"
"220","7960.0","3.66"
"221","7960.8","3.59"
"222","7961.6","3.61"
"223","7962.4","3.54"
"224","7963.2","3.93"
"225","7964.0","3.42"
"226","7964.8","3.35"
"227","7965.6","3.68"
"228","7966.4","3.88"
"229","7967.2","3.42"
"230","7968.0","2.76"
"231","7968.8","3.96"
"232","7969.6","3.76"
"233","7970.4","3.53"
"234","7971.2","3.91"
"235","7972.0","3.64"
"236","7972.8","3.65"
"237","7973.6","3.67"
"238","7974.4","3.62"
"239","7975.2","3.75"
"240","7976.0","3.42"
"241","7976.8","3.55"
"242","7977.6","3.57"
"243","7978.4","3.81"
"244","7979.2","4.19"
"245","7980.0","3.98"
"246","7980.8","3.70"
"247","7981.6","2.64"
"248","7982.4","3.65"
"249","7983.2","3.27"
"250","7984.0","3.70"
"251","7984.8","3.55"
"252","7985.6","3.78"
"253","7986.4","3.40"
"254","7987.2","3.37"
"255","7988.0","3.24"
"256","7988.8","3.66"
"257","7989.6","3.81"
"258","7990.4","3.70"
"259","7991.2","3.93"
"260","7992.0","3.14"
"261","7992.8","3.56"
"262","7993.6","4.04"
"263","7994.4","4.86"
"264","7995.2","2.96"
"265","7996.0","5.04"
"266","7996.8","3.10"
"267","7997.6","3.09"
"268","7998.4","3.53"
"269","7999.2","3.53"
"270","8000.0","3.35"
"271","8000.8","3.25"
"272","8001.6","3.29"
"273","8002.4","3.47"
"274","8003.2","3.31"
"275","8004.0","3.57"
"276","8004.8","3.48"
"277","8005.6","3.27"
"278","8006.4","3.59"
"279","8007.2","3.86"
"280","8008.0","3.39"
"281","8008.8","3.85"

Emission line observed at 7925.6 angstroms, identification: [N II] 6583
